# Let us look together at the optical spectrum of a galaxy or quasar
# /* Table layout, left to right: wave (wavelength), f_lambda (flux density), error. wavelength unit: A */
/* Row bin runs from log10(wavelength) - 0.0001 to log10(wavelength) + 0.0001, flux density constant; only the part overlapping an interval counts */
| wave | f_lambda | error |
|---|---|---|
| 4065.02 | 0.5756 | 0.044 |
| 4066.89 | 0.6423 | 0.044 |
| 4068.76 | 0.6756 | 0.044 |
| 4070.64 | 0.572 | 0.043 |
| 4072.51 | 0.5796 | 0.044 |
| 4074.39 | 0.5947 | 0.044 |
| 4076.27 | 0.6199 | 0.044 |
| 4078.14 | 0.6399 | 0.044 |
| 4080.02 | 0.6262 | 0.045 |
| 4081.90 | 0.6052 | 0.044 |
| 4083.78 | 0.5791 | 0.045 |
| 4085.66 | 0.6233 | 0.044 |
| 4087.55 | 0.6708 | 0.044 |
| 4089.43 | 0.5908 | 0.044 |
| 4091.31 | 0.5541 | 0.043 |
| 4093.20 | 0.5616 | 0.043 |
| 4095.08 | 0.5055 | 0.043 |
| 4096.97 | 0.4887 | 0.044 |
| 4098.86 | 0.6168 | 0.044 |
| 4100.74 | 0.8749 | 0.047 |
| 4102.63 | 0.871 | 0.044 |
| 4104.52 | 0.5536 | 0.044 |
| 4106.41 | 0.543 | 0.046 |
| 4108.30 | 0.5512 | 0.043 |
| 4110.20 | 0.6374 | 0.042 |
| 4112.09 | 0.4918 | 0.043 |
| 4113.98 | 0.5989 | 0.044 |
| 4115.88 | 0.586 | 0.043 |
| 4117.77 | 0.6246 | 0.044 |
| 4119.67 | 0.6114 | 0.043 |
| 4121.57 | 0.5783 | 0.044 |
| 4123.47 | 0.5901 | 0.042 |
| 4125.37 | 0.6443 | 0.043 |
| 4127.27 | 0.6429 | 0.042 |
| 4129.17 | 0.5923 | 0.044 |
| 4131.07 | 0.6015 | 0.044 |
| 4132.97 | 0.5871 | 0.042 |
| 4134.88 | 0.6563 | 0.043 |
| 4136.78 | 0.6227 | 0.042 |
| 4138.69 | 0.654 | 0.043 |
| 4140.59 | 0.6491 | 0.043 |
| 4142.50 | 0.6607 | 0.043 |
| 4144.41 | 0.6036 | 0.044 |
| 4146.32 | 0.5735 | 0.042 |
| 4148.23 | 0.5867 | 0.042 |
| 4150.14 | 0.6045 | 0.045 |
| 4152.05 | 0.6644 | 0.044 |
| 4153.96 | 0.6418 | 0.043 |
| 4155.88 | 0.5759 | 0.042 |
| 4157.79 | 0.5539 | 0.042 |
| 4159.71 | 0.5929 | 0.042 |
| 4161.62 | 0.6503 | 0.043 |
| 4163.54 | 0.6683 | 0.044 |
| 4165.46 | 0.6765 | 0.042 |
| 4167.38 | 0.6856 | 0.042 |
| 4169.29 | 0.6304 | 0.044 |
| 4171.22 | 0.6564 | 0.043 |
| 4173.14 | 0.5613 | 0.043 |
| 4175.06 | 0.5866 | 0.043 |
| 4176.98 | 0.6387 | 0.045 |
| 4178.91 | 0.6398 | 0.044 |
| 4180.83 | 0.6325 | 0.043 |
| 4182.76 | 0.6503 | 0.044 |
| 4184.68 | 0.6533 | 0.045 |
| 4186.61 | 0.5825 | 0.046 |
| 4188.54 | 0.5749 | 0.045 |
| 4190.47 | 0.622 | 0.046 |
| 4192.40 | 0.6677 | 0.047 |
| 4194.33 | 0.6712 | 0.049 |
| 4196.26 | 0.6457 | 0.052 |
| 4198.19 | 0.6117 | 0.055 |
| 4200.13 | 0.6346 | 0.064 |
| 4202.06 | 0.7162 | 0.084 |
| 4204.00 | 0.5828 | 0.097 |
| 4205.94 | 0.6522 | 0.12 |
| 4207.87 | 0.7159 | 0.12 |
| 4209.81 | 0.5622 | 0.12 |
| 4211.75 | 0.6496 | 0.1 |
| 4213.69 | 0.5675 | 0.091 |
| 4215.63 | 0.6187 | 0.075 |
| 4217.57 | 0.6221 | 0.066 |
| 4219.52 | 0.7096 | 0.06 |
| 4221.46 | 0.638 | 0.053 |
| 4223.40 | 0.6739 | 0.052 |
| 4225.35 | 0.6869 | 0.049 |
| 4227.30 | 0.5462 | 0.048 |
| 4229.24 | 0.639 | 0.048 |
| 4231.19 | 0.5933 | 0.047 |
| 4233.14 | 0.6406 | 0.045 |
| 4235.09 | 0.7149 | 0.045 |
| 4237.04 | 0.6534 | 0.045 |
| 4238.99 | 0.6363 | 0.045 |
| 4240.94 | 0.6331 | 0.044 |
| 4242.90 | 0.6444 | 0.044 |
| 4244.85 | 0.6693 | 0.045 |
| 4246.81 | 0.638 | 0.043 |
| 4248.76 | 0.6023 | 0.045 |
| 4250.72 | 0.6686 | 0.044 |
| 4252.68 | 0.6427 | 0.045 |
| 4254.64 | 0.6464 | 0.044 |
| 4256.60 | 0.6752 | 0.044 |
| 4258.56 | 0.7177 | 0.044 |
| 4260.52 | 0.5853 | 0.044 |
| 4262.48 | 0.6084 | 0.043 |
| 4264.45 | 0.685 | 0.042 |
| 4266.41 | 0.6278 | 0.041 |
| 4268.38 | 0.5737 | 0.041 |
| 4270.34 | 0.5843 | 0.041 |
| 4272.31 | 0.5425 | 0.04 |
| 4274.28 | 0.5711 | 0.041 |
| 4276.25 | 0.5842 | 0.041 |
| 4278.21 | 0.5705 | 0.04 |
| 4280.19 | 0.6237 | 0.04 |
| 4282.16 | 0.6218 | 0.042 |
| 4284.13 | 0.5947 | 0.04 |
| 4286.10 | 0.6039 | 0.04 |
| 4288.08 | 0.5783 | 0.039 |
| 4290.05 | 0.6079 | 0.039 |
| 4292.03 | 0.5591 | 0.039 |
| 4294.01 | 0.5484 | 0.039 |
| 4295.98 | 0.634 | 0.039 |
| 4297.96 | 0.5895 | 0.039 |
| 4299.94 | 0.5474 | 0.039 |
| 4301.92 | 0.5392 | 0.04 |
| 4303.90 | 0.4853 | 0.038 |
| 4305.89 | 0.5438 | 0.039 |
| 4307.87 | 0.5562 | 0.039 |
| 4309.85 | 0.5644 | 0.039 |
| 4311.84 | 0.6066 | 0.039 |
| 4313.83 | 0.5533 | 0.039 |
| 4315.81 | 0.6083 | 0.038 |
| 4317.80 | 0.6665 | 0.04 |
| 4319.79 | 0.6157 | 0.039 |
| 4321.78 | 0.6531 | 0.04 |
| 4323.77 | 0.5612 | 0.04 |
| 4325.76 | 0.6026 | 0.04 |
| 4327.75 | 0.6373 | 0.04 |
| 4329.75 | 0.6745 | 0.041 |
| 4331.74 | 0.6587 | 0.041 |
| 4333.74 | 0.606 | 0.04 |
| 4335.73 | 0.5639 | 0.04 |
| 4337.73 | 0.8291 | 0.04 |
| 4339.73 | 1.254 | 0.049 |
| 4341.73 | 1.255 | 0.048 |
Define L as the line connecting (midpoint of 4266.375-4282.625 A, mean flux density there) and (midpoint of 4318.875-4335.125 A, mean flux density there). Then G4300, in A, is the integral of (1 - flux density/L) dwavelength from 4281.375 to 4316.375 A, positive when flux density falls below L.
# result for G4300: 1.7 A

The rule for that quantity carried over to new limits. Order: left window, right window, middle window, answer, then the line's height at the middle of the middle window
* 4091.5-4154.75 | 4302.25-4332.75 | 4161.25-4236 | -3.71 A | 0.607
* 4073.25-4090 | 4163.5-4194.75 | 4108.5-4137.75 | 0.97 A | 0.624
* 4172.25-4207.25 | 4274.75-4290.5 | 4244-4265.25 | -1.45 A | 0.607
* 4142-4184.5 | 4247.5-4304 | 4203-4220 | -0.39 A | 0.615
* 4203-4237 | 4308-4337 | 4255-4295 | 1.29 A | 0.624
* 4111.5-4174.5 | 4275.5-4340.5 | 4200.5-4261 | -2.62 A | 0.617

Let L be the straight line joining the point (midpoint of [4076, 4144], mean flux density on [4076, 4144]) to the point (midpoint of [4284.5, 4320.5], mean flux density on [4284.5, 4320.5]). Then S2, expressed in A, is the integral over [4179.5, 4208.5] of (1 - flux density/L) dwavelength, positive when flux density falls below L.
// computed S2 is -2.0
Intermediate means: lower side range 0.614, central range 0.64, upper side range 0.578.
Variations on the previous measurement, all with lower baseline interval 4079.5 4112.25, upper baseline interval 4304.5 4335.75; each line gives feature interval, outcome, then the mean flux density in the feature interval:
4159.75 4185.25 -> -1.27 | 0.639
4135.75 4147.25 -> -0.35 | 0.628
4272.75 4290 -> 0.36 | 0.593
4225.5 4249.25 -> -1.18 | 0.637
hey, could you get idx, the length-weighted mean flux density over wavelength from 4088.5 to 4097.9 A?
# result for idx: 0.54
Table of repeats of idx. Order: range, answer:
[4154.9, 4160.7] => 0.575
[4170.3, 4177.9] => 0.611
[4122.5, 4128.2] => 0.625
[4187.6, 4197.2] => 0.637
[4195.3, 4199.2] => 0.628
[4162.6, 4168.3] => 0.676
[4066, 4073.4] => 0.618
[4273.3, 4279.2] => 0.576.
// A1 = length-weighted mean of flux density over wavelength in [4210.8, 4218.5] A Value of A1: 0.615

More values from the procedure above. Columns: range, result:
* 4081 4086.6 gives 0.603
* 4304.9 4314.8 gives 0.565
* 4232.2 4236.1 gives 0.678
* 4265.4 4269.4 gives 0.602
